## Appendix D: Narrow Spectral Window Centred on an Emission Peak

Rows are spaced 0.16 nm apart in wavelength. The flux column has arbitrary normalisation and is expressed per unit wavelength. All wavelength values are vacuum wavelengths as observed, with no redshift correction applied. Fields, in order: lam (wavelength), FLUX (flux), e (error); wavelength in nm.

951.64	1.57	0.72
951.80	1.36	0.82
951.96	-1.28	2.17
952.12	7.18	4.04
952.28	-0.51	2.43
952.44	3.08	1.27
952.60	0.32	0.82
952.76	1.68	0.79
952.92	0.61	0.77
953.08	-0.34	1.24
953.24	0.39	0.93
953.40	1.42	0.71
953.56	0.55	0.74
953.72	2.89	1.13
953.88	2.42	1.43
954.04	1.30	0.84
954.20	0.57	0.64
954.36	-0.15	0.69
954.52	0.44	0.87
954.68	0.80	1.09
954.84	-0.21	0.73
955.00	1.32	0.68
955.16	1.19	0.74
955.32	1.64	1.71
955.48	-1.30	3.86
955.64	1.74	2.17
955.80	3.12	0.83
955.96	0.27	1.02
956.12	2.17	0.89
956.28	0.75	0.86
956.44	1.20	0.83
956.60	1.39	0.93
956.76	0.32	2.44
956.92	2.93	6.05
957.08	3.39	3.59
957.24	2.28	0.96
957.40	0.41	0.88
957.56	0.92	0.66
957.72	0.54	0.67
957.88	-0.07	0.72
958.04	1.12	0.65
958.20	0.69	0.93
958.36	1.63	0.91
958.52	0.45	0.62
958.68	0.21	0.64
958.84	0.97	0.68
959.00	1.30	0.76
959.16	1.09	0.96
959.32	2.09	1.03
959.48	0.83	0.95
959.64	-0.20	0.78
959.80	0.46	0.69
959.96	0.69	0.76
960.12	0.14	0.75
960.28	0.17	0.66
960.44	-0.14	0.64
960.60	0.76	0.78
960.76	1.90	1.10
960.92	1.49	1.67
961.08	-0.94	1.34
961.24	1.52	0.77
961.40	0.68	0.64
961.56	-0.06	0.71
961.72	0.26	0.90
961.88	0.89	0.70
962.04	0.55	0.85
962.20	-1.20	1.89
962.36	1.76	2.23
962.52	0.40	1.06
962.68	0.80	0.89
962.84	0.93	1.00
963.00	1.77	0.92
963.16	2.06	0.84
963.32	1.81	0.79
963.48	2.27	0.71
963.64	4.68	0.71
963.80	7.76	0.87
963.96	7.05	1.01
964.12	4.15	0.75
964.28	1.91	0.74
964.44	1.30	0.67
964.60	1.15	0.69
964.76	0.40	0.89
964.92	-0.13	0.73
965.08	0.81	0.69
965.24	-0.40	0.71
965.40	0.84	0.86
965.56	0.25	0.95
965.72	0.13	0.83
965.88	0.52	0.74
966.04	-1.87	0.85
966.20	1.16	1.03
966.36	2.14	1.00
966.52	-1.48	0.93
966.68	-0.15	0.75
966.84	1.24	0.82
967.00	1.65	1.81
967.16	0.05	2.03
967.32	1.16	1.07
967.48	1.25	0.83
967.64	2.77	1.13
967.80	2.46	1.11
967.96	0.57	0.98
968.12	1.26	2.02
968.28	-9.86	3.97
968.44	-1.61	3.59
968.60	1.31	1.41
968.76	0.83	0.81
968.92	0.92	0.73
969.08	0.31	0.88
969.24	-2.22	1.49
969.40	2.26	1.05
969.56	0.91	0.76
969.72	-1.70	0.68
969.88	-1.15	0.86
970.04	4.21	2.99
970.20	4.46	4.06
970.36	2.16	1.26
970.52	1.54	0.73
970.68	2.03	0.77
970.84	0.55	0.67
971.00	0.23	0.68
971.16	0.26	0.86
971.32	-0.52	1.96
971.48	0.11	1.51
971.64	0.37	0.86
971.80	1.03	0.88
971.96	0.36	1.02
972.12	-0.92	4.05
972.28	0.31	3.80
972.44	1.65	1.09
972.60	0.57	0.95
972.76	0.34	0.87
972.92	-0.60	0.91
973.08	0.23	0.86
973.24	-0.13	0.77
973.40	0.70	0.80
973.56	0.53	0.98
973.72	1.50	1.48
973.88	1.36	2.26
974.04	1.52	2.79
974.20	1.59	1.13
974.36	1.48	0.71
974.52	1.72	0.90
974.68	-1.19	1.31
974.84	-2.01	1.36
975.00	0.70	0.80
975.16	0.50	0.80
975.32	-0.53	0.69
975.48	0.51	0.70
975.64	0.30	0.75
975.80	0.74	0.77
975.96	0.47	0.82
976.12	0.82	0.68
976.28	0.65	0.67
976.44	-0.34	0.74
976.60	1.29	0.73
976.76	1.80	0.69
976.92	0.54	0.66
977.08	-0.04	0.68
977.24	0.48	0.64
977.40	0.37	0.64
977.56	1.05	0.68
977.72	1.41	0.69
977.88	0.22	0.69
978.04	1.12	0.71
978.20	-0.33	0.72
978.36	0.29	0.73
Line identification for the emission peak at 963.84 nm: H-beta 4861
